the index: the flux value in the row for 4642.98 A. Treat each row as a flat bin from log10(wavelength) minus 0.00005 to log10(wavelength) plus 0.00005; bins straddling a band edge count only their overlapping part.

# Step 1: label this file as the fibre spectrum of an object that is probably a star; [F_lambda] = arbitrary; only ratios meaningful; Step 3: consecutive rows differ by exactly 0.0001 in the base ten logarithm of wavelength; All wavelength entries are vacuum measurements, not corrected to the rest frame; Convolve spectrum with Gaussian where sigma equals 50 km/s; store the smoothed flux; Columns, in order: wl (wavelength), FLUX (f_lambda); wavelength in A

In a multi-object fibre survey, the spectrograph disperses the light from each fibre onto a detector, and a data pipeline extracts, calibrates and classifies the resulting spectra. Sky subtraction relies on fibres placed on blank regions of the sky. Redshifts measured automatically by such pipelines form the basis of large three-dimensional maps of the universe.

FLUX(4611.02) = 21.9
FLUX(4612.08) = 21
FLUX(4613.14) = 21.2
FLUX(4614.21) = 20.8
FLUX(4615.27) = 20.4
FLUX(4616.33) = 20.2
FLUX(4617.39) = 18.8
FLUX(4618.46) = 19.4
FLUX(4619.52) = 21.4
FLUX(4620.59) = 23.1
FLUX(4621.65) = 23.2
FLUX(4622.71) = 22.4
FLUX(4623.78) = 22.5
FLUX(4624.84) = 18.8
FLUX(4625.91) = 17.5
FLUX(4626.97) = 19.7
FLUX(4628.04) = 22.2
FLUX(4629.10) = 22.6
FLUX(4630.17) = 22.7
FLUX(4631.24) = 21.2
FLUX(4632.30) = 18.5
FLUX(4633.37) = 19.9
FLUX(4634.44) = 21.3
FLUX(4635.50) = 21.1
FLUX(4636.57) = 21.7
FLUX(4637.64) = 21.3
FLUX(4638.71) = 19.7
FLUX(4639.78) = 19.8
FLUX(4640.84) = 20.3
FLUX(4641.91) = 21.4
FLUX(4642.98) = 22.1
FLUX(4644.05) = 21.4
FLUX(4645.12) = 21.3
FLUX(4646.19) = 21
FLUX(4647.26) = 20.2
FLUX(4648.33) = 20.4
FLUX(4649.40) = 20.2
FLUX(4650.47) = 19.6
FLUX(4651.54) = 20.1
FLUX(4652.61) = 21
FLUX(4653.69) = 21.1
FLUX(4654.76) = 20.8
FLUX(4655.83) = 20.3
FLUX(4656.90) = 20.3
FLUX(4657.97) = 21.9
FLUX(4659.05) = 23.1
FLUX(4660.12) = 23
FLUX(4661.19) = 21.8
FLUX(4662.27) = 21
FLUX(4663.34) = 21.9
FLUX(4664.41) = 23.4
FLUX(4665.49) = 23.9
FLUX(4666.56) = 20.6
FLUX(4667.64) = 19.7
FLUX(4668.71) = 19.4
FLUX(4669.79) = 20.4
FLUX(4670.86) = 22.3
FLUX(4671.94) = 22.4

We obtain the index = 22.1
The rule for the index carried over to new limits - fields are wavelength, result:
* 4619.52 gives 21.4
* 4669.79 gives 20.4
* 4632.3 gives 18.5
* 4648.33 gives 20.4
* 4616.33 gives 20.2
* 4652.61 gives 21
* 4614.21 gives 20.8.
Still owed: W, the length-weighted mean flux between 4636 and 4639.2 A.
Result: 20.9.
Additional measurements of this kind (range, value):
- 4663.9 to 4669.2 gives 21.4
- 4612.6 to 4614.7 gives 20.9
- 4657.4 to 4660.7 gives 22.6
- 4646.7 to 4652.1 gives 20.1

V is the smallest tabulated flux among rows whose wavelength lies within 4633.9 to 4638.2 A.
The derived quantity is 21.1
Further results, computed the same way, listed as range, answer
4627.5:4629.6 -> 22.2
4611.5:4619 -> 18.8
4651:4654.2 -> 20.1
